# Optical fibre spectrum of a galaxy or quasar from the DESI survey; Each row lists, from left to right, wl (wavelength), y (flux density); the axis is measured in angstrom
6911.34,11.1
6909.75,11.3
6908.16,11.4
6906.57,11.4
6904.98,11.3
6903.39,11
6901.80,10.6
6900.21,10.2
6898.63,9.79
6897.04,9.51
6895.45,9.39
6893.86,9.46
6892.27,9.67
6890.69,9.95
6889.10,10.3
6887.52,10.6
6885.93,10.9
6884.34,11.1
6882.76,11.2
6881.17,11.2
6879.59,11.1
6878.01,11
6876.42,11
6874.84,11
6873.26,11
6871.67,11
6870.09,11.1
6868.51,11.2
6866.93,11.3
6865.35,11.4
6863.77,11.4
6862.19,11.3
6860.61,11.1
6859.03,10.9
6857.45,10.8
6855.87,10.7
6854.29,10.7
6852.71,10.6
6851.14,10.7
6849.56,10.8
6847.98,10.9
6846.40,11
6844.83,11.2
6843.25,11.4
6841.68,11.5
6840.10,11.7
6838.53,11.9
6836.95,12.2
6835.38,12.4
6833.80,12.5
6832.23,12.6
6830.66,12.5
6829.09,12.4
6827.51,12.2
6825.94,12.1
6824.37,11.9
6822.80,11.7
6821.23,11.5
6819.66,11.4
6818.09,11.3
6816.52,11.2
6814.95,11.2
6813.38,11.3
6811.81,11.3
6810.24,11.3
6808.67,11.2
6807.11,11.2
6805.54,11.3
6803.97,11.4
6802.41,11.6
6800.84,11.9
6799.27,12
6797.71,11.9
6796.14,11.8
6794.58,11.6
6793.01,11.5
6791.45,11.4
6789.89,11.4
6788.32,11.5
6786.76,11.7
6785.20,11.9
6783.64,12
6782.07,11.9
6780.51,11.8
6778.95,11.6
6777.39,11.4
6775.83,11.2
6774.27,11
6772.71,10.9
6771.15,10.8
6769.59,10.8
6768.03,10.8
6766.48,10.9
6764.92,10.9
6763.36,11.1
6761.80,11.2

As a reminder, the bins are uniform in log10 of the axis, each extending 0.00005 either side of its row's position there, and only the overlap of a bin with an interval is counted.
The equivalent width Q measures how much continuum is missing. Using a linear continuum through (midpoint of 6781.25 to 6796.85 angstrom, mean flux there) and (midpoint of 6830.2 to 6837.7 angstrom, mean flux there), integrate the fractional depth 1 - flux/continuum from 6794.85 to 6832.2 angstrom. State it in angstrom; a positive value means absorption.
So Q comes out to 1.35 angstrom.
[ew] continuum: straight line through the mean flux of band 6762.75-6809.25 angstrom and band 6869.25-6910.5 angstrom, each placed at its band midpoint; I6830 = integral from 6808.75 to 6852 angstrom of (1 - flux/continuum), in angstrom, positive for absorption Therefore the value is -2.05 angstrom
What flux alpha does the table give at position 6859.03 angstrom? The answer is 10.9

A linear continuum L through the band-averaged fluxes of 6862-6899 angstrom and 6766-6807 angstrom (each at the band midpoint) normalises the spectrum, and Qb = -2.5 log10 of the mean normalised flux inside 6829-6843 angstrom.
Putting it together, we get -0.10 mag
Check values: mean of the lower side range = 11.5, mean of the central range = 12.2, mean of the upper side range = 10.7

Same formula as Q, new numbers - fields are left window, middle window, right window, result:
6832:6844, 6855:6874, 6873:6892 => 0.3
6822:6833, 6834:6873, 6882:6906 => 0.8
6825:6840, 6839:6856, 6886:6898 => 0.9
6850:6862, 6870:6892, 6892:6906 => -0.9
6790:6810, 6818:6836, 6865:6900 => -1.3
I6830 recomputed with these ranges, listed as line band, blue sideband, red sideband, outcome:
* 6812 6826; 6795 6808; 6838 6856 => -0.05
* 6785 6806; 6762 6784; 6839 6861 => -0.92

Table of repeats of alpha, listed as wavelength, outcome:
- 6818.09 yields 11.3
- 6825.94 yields 12.1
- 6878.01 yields 11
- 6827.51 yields 12.2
